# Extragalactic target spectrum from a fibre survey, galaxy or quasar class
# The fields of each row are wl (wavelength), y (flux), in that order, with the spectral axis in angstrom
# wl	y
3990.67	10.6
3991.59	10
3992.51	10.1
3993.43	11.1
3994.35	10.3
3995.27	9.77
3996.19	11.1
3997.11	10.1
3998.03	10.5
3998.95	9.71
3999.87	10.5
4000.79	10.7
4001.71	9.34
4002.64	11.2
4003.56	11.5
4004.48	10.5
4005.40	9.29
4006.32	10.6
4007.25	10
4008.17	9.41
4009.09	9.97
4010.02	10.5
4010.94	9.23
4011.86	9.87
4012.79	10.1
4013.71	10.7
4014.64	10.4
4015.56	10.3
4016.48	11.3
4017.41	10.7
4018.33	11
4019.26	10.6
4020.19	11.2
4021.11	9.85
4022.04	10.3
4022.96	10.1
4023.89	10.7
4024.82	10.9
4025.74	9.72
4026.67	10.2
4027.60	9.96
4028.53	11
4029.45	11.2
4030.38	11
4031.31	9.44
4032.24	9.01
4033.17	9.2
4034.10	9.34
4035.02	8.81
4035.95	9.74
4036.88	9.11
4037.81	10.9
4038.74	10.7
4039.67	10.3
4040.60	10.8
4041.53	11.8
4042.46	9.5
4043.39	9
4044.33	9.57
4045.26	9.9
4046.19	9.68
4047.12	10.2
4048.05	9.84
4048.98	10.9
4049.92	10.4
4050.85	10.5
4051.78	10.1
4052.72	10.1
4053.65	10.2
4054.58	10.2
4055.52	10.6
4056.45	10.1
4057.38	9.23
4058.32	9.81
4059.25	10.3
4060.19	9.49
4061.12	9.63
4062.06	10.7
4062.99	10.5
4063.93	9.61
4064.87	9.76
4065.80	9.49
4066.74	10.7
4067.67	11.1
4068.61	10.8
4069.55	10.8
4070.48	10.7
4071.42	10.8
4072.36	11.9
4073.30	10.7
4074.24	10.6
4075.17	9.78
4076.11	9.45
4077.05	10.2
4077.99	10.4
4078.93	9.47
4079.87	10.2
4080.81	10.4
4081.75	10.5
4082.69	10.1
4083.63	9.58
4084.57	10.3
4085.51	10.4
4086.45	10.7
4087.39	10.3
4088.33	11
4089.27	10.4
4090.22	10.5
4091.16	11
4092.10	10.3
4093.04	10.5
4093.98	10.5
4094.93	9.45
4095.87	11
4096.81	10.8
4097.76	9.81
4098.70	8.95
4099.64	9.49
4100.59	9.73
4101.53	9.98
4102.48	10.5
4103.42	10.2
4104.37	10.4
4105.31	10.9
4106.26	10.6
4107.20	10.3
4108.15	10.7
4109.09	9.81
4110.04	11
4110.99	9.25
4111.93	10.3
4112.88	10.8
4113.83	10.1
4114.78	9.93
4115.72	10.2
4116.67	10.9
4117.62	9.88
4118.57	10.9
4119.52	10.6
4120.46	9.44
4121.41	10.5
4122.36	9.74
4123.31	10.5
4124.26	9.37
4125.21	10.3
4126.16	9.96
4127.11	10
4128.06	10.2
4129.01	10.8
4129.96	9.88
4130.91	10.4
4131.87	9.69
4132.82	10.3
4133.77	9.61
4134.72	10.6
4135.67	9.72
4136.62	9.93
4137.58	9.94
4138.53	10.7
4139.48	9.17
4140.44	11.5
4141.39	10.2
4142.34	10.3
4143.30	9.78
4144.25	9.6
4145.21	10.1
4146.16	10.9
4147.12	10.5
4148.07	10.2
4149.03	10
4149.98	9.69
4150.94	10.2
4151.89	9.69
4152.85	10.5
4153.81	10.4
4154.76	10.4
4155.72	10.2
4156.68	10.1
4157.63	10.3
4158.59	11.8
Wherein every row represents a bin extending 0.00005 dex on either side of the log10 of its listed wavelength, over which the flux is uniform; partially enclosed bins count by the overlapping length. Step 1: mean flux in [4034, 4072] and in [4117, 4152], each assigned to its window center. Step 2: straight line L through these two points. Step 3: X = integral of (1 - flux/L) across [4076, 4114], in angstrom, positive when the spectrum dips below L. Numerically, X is -0.4 angstrom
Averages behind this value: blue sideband 10.2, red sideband 10.1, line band 10.3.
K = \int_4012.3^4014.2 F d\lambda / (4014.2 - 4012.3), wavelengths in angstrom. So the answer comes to 10.4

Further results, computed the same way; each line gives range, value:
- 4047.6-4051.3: 10.4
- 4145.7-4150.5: 10.2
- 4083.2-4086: 10.1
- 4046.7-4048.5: 10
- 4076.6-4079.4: 10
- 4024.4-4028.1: 10.2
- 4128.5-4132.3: 10.2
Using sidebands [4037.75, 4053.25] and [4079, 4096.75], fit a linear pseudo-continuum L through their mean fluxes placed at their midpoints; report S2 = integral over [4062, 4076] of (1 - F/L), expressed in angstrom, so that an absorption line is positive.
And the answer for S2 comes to -0.2 angstrom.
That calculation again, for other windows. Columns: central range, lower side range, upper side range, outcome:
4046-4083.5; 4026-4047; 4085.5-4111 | -0.4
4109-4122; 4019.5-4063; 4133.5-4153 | -0.2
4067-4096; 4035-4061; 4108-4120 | -0.7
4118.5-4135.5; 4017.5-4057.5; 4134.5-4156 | 0.1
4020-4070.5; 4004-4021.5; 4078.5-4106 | 0.7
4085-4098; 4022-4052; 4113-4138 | -0.5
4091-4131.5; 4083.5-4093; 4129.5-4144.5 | 0.3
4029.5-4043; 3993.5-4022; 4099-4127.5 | 0.4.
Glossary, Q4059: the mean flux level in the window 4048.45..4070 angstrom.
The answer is 10.2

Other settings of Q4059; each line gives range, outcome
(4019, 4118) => 10.2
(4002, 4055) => 10.2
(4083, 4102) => 10.2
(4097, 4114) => 10.2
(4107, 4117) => 10.3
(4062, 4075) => 10.6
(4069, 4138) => 10.3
